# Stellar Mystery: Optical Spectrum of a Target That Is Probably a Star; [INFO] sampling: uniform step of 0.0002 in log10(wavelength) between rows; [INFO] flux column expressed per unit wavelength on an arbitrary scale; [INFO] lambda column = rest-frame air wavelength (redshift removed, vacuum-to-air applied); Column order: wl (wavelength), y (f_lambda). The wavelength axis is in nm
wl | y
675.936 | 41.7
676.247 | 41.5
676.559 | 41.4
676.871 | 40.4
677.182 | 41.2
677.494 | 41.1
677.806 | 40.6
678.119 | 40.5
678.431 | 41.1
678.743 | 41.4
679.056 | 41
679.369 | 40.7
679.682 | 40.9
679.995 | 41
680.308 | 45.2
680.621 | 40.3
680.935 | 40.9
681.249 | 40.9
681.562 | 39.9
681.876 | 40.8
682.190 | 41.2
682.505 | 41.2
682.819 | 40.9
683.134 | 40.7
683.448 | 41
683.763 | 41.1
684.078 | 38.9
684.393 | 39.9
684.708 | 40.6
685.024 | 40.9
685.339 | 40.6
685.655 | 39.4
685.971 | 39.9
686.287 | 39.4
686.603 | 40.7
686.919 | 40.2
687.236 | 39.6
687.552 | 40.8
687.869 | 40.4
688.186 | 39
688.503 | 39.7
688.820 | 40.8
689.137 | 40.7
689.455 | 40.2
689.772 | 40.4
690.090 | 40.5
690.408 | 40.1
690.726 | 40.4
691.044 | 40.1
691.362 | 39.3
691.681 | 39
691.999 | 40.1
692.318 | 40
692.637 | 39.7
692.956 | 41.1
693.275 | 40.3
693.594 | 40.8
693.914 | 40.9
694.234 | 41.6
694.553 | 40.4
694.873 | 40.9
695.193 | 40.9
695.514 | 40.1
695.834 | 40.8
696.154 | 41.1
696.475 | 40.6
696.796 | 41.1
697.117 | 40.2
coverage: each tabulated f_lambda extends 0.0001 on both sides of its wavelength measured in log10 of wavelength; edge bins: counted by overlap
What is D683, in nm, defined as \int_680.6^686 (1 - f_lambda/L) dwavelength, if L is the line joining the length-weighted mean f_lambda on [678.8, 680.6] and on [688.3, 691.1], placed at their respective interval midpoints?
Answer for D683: 0.08 nm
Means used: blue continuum 41.6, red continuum 40.3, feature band 40.5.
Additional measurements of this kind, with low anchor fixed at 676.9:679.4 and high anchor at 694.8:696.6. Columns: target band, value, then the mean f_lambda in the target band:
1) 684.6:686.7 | 0.03 nm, 40.2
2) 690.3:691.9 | 0.04 nm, 39.8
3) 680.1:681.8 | -0.02 nm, 41.4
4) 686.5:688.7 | 0.04 nm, 40.1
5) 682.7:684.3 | 0.02 nm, 40.5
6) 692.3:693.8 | 0.01 nm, 40.4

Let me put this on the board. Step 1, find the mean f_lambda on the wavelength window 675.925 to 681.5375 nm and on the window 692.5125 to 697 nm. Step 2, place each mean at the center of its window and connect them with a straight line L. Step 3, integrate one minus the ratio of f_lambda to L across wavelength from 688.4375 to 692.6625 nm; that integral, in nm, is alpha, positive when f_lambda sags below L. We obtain 0.08 nm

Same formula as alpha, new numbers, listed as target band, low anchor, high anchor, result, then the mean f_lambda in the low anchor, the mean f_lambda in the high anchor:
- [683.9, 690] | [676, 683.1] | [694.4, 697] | 0.120 nm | 41.1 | 40.7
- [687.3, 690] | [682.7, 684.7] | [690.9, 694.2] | 0.004 nm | 40.4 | 40.2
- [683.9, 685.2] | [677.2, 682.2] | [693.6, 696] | 0.029 nm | 41.1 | 40.8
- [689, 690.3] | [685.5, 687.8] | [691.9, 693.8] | -0.008 nm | 40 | 40.3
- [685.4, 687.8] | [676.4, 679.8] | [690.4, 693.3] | 0.019 nm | 40.9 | 40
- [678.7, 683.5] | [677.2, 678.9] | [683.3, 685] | -0.056 nm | 41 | 40.3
